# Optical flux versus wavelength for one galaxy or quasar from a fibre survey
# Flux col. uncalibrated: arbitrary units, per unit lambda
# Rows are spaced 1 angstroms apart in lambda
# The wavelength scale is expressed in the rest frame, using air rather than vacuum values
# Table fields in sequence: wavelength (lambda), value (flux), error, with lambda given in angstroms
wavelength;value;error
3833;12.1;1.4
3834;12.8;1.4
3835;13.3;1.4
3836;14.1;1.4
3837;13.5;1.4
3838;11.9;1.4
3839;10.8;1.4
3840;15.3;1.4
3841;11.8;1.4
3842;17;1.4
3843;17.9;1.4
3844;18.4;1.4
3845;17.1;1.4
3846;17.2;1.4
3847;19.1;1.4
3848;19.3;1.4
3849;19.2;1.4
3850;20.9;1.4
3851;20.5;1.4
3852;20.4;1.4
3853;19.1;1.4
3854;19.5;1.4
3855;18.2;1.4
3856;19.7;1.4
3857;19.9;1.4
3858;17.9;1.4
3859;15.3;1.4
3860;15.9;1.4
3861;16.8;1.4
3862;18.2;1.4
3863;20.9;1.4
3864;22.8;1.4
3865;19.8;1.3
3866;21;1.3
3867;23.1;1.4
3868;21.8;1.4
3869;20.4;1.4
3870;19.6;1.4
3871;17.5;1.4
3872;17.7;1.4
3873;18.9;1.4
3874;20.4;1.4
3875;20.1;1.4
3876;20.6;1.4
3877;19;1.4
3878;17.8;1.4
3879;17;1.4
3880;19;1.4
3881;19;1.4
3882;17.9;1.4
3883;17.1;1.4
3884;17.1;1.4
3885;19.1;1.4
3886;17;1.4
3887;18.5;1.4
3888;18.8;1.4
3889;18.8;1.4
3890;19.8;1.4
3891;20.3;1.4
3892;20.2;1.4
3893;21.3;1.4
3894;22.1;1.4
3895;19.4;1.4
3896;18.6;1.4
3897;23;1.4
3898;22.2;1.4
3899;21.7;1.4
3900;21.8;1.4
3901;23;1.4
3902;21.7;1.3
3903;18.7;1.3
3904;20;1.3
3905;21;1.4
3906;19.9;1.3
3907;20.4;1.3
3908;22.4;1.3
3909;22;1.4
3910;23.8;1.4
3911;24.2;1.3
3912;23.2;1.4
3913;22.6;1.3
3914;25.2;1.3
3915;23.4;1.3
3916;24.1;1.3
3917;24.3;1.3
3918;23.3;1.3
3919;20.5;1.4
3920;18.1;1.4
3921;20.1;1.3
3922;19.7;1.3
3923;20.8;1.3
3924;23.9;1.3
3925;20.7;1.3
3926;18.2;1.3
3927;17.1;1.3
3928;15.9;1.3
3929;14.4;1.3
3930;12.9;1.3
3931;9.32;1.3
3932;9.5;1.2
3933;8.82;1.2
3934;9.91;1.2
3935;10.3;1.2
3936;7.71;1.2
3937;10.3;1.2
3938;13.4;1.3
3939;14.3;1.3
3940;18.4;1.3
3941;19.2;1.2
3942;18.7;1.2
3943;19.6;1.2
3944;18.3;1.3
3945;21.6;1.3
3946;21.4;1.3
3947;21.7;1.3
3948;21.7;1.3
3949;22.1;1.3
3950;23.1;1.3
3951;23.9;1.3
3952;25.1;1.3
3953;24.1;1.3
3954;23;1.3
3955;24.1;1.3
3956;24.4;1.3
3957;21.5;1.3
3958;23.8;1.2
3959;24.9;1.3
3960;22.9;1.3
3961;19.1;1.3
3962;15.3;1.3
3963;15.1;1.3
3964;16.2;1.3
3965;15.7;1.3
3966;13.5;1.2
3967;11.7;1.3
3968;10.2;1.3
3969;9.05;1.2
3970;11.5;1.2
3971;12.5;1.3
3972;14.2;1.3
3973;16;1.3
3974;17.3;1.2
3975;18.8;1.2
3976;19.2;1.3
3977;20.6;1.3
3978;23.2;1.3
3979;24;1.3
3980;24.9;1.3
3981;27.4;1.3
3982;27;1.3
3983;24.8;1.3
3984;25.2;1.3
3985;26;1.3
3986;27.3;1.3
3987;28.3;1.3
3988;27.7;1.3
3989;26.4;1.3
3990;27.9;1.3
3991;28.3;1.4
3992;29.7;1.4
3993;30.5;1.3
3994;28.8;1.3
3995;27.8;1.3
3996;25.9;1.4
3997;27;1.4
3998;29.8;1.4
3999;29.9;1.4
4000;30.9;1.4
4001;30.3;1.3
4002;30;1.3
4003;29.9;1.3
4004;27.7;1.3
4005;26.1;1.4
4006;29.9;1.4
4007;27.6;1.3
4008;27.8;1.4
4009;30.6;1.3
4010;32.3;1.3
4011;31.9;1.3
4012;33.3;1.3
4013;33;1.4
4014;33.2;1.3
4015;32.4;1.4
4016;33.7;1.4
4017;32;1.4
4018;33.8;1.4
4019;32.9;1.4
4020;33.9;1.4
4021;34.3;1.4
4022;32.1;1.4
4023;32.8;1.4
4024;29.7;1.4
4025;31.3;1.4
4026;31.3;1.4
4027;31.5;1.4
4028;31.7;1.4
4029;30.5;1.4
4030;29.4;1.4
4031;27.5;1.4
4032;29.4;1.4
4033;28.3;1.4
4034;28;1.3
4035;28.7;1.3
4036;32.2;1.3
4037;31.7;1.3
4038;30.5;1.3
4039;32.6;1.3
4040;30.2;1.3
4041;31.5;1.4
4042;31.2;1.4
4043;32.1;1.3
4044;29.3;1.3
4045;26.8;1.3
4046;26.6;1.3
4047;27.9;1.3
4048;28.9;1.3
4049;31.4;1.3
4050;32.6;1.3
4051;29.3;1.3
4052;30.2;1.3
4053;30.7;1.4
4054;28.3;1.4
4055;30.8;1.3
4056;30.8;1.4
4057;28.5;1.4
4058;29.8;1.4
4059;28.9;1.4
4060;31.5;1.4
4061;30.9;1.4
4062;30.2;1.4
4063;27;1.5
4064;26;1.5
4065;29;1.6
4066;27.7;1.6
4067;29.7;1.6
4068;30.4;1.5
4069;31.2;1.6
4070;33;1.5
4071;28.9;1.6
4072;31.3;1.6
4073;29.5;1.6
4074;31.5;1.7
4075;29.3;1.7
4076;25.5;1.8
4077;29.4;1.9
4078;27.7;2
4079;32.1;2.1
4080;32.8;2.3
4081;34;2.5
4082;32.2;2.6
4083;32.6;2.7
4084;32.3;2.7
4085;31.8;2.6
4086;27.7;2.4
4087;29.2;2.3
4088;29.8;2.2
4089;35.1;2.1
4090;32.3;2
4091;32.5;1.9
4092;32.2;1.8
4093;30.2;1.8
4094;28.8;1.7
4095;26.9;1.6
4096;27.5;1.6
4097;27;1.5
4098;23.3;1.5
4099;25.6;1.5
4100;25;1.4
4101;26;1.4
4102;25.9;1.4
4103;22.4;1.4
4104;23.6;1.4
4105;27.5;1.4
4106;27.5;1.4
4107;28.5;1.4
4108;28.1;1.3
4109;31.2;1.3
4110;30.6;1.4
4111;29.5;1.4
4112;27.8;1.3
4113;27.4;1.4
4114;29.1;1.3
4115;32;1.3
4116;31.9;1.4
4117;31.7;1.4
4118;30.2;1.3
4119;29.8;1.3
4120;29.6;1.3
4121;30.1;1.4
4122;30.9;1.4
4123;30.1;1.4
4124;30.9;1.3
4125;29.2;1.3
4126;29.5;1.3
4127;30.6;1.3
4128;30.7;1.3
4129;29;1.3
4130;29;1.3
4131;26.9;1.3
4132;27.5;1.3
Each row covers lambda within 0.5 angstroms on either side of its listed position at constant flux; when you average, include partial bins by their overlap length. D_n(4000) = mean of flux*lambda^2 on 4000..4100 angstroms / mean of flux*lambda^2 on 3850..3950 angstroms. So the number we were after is 1.7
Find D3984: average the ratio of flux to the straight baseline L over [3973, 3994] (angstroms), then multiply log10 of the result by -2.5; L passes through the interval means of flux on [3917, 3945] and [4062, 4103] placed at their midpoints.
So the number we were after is -0.198 mag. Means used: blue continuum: 16.3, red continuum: 29.4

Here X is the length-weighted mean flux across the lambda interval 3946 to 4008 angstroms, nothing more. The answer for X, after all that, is 23.2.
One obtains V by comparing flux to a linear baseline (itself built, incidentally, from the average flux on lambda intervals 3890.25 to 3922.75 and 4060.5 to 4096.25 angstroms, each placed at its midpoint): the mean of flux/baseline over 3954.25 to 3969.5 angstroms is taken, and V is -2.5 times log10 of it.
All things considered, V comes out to 0.33 mag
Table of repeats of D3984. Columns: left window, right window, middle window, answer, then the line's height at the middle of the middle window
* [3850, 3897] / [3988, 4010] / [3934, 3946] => 0.483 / 24.3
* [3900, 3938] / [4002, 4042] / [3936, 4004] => 0.136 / 24.7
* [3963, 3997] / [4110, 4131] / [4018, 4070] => -0.190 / 25.4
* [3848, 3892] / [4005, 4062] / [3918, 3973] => 0.360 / 24.5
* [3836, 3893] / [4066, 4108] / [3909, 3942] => 0.192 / 21.4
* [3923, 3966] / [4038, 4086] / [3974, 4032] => -0.195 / 24.1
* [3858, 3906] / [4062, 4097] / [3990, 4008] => -0.116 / 25.9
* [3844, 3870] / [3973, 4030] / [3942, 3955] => 0.147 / 25.3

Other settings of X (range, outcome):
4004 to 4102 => 30.2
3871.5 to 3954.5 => 19.3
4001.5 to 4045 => 30.9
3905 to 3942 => 18.2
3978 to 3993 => 26.8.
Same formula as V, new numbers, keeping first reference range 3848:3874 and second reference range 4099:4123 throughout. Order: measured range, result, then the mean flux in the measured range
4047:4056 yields -0.15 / 30.2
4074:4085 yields -0.13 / 30.9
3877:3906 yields 0.05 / 19.7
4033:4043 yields -0.19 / 30.7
